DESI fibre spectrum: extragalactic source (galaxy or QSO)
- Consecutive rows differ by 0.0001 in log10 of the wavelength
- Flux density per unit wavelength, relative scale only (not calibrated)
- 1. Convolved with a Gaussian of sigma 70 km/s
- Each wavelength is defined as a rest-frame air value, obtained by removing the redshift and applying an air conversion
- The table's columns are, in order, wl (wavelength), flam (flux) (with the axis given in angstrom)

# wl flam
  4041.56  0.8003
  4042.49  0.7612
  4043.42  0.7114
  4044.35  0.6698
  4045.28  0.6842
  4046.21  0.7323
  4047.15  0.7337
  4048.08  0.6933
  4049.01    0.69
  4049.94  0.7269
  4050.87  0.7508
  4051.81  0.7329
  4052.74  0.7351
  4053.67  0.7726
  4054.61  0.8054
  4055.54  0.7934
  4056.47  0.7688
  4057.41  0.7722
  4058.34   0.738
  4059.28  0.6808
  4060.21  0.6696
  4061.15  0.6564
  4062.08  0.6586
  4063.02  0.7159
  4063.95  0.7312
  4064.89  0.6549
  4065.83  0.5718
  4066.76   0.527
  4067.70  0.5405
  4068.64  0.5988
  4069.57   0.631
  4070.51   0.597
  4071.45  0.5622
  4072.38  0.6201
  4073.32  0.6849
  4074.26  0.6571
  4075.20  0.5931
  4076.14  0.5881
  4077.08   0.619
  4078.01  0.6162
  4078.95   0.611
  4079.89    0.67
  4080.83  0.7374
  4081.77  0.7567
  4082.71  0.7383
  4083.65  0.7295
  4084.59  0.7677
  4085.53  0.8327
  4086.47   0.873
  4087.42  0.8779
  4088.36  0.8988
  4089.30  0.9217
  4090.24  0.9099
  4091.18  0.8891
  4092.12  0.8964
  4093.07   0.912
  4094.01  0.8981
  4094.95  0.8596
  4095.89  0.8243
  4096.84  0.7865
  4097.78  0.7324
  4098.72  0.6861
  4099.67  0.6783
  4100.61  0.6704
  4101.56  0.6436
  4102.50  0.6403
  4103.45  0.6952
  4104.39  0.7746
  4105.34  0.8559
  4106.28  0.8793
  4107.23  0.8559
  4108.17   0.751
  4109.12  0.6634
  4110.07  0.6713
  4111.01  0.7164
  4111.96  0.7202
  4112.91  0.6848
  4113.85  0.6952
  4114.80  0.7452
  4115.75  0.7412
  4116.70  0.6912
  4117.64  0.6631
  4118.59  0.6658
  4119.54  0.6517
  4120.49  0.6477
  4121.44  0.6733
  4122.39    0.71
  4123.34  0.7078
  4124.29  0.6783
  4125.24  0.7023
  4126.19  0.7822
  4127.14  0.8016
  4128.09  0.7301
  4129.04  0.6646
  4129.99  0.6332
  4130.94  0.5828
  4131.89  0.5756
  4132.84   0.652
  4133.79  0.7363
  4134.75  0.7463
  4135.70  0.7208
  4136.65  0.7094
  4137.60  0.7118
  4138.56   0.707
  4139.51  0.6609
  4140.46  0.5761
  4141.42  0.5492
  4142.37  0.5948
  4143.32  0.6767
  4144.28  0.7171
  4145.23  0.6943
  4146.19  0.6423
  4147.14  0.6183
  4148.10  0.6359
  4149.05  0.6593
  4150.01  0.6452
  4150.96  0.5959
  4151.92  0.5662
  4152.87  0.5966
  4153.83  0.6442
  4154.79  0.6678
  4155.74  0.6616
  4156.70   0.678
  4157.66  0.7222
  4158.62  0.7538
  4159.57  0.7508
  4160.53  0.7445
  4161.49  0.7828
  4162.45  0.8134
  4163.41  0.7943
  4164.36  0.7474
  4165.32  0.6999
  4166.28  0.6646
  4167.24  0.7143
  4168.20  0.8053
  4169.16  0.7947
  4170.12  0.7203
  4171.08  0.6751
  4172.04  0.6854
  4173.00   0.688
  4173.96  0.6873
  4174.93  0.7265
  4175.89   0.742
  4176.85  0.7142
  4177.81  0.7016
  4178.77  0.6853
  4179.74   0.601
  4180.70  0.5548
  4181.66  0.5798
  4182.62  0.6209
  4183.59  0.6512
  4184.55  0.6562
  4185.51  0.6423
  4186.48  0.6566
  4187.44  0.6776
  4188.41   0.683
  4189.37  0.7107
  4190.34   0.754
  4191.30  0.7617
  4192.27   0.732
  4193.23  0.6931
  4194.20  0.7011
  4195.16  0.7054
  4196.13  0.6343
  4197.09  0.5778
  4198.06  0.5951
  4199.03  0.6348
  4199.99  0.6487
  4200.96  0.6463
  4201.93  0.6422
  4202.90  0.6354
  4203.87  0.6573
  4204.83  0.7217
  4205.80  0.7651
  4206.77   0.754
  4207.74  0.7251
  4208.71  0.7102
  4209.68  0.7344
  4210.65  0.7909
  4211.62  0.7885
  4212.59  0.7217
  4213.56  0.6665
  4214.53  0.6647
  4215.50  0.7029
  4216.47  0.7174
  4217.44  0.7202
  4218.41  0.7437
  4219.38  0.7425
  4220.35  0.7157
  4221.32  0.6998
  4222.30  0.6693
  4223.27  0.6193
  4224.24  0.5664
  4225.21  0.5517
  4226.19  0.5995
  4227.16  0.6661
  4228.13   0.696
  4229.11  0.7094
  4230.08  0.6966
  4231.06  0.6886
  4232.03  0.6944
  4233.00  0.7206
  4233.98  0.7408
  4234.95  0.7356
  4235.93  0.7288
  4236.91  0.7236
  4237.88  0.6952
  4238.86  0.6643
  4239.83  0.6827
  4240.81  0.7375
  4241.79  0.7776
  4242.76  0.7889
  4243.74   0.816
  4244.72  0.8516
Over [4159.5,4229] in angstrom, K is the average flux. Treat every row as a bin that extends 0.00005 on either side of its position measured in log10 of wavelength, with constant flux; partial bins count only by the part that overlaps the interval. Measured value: 0.692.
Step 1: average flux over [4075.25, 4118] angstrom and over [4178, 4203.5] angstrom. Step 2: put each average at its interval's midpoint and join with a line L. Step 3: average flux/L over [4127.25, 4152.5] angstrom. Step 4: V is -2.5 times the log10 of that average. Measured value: 0.09 mag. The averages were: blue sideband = 0.756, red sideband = 0.657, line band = 0.656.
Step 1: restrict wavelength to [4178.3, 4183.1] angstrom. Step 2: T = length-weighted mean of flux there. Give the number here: 0.608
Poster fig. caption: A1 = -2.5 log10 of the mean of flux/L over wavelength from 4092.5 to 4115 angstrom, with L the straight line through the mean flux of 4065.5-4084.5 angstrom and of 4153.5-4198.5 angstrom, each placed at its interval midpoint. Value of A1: -0.15 mag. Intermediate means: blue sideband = 0.636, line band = 0.752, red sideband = 0.695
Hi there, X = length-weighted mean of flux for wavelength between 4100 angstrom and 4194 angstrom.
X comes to 0.692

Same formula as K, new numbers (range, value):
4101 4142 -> 0.699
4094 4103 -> 0.734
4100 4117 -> 0.727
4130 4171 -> 0.684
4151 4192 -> 0.694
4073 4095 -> 0.771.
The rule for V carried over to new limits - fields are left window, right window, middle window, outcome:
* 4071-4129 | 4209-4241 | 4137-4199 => 0.055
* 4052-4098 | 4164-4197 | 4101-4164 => 0.022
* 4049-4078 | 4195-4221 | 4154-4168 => -0.063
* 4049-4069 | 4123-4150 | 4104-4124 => -0.064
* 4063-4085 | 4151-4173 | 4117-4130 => -0.022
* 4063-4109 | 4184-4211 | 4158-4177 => -0.056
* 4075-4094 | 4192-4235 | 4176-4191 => 0.072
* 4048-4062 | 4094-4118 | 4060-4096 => 0.021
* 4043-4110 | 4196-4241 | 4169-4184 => 0.041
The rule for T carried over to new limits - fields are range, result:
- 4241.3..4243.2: 0.785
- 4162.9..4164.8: 0.775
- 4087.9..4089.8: 0.912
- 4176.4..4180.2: 0.675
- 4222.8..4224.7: 0.594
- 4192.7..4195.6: 0.702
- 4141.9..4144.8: 0.664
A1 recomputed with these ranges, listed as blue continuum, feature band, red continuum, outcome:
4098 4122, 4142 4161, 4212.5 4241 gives 0.06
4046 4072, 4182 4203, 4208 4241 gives 0.05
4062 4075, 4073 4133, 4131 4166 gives -0.14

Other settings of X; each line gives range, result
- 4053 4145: 0.712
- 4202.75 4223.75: 0.713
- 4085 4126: 0.76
